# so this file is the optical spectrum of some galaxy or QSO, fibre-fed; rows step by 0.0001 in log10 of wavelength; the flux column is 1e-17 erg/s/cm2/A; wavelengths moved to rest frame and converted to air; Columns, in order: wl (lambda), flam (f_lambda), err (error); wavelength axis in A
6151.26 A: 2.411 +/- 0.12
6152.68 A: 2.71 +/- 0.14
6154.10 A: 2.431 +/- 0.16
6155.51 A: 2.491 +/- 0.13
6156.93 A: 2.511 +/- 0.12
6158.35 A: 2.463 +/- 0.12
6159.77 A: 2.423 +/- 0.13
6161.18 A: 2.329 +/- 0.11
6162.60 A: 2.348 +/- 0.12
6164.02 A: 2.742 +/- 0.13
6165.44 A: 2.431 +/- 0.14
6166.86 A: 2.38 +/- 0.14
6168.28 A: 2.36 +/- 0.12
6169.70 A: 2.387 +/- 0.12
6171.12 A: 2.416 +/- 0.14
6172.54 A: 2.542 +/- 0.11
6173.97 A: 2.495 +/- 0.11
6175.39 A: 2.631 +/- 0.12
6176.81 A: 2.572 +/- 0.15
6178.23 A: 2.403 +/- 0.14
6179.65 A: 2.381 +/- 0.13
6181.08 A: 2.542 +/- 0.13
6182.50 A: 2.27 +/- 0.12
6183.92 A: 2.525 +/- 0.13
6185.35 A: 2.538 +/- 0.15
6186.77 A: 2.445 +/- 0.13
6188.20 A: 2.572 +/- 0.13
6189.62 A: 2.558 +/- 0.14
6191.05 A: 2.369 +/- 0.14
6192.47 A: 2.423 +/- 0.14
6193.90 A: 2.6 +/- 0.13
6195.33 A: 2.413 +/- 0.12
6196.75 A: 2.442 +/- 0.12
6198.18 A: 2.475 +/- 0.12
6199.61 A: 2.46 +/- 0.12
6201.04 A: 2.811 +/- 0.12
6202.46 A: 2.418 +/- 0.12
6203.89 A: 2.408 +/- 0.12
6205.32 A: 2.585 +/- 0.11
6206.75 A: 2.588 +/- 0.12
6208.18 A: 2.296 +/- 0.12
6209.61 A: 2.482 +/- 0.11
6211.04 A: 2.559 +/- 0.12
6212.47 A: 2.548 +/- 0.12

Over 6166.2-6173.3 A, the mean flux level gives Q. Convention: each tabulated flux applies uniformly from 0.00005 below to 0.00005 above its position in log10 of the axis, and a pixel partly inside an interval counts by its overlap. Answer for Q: 2.42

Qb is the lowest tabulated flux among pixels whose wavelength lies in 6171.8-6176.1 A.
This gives 2.495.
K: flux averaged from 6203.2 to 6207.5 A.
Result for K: 2.52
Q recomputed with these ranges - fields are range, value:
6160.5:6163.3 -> 2.34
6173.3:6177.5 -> 2.57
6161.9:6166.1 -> 2.51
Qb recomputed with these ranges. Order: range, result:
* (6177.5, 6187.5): 2.27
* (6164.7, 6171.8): 2.36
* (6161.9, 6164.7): 2.348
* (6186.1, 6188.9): 2.445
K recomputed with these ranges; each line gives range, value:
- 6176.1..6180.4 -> 2.45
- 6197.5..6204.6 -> 2.52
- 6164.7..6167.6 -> 2.41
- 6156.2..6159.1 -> 2.48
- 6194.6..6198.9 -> 2.44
